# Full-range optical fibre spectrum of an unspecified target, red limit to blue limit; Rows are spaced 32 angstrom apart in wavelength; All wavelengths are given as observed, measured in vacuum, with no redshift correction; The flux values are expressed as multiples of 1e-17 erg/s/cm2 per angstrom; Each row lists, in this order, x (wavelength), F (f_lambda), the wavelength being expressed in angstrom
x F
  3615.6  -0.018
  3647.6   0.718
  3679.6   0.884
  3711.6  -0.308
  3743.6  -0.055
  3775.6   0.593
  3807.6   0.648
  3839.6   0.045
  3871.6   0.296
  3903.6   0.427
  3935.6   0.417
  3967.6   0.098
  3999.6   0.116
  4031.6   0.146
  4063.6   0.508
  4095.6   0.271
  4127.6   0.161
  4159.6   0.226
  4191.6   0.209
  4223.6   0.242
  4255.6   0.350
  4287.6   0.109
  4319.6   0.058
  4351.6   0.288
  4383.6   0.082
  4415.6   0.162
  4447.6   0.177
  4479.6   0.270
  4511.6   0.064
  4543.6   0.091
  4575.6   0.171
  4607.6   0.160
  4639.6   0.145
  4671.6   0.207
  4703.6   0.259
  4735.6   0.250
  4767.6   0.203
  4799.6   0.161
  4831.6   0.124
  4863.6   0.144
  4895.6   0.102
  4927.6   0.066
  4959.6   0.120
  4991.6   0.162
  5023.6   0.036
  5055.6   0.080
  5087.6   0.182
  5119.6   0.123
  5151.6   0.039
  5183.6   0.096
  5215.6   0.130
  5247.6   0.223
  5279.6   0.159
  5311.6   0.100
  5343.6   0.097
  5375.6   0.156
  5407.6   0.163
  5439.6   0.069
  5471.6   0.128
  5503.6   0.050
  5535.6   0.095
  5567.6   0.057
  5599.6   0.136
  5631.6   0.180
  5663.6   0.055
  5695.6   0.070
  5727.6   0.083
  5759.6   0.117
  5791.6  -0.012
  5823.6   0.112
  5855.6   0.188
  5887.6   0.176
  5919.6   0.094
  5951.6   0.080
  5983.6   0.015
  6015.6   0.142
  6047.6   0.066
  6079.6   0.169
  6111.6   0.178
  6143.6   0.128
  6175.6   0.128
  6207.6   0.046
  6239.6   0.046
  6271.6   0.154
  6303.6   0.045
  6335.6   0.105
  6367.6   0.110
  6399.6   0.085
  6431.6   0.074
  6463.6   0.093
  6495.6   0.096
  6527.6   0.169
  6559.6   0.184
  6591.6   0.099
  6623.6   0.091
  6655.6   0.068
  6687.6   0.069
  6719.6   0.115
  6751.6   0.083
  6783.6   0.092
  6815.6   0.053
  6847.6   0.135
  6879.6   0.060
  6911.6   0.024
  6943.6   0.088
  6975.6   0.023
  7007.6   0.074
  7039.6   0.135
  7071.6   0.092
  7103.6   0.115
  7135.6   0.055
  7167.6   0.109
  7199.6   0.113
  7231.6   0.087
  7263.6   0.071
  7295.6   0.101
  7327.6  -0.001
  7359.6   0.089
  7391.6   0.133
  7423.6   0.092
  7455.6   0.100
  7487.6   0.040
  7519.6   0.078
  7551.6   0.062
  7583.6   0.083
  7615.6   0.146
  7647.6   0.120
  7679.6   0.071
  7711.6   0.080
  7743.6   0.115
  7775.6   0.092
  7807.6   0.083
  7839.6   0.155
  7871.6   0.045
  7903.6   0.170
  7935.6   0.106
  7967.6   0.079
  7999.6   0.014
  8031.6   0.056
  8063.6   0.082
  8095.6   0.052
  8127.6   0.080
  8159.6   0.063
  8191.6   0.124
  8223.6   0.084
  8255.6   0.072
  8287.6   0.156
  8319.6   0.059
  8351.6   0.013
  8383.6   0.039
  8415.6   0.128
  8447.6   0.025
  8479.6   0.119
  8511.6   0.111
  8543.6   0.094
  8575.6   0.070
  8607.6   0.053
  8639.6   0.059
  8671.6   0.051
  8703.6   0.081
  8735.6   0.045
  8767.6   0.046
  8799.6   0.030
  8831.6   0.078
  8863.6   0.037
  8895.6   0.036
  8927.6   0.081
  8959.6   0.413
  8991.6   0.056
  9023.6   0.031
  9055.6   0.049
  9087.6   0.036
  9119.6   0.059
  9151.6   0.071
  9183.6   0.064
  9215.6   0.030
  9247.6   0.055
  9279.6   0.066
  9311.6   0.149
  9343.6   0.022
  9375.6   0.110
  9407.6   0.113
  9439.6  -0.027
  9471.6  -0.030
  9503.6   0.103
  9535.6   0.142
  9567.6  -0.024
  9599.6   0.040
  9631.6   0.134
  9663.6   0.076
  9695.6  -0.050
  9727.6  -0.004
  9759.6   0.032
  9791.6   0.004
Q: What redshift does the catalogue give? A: 1.406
